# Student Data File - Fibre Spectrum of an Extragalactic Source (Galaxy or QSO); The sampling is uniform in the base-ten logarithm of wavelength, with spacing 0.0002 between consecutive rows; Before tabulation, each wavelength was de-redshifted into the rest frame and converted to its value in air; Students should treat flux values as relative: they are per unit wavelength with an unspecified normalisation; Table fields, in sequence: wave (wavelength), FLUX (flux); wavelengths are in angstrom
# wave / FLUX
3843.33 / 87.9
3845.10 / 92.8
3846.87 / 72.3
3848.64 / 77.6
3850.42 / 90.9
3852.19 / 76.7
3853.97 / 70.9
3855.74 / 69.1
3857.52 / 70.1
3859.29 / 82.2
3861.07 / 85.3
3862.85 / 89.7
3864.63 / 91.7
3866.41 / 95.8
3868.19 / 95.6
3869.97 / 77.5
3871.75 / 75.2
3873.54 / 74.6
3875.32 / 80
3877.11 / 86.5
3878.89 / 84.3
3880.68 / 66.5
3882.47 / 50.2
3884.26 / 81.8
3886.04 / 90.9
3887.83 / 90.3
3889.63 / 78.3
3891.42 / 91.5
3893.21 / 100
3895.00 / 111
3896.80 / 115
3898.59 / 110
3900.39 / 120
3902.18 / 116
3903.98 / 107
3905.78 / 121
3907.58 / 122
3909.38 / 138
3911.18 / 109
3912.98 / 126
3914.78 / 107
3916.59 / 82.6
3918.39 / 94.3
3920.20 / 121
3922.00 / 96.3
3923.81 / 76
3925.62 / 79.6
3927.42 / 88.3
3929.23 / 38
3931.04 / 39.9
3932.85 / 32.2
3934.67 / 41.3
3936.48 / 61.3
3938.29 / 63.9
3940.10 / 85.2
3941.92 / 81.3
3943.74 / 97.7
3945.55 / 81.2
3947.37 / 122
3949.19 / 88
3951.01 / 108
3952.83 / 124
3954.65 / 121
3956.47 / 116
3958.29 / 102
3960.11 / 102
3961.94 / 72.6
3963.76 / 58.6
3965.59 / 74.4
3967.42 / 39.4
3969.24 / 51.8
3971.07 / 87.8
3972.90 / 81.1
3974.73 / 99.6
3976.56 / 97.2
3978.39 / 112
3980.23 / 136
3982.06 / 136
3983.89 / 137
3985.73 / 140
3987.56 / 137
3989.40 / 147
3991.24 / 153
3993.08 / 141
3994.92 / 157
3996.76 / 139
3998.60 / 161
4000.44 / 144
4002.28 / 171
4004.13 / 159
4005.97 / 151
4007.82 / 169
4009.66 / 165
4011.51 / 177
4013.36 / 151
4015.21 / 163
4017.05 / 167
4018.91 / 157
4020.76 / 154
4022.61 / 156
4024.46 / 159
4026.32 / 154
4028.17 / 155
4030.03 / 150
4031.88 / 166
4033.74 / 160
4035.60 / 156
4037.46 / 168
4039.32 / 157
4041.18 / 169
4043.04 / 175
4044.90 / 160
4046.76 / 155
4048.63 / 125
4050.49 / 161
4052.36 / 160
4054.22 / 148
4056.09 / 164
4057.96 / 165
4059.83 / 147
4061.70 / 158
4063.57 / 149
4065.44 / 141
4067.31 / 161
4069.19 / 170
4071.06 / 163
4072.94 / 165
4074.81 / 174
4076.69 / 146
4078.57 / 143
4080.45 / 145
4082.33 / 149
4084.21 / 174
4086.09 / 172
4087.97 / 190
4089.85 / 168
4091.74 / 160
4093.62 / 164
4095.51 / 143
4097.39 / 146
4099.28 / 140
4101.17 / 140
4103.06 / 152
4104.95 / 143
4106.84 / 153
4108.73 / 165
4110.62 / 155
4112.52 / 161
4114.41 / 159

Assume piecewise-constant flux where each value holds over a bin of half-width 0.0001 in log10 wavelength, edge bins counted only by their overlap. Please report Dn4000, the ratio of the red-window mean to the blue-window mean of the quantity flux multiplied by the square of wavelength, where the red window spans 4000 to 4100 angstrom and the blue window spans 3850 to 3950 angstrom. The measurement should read 1.95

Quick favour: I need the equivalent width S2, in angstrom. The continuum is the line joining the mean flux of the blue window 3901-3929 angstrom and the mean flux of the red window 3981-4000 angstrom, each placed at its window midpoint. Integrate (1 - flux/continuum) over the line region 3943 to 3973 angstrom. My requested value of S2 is 8.6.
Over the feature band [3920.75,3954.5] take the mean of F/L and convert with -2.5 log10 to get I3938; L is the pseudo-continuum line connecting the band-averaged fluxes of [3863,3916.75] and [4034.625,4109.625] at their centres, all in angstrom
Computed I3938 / 0.38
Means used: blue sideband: 96.7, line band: 79.5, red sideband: 157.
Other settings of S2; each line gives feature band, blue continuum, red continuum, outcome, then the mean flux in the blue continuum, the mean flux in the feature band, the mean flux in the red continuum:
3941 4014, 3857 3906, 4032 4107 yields 3.44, 90.4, 120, 157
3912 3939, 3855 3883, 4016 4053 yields 7.38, 80.1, 76.7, 158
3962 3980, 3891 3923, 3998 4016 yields 7.97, 111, 80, 161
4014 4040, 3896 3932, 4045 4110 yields -3.75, 100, 159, 156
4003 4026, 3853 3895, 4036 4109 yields -4.33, 82.3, 161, 157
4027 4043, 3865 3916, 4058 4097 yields -1.75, 97.1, 161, 159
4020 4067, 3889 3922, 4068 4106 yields -3.50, 109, 157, 157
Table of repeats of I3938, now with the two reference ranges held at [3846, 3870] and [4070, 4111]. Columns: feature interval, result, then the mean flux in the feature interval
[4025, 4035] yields -0.14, 157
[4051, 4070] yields -0.06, 156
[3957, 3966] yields 0.35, 83.8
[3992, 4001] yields -0.17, 149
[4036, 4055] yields -0.11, 158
